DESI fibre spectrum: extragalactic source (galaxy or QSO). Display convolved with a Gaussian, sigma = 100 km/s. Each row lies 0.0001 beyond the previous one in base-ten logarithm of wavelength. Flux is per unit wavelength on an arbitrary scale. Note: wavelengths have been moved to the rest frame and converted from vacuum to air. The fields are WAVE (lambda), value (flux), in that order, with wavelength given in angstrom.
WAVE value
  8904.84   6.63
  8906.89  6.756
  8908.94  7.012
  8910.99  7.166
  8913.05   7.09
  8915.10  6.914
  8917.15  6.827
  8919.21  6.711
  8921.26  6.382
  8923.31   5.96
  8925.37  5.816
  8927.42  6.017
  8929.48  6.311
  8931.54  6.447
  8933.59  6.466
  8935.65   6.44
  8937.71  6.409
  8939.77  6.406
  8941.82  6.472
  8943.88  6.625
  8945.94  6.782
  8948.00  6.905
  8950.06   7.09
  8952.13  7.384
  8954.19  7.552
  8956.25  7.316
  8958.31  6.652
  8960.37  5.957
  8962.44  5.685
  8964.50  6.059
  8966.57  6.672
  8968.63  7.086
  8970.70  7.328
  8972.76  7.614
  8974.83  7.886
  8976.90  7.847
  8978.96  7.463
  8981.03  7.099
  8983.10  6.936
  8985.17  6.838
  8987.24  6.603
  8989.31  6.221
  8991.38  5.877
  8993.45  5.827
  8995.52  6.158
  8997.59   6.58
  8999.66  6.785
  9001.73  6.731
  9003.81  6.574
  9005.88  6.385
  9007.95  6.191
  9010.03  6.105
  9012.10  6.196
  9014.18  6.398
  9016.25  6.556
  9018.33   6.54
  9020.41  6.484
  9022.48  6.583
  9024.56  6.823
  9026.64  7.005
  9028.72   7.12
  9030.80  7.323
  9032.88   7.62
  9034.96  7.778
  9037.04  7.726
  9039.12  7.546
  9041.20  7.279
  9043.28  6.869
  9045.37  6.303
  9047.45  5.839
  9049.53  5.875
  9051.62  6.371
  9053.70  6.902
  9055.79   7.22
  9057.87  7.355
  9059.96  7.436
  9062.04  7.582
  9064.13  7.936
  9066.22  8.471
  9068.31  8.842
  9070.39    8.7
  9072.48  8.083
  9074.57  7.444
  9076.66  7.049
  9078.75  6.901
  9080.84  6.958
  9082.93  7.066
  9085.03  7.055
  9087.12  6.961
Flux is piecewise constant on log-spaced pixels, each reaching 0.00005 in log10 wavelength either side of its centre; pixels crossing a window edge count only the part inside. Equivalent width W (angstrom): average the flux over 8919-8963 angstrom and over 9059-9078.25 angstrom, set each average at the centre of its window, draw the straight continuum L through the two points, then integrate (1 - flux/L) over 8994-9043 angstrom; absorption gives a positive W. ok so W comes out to 3.9 angstrom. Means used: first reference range 6.54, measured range 6.8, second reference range 7.92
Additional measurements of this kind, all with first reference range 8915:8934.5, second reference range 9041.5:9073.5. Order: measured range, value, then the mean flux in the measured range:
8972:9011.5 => 0.7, 6.71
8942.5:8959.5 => -1.2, 7.02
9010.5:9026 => 1.2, 6.51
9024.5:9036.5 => -0.4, 7.33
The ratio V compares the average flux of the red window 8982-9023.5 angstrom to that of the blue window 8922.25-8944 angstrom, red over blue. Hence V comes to 1.0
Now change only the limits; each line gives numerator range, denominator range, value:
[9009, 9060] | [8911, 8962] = 1.03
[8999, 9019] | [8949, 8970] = 0.95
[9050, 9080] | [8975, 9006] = 1.13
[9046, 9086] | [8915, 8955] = 1.11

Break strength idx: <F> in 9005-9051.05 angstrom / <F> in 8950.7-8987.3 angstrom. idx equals 1.0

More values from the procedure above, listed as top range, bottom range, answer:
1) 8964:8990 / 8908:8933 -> 1.08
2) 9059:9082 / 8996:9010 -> 1.20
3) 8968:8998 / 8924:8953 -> 1.06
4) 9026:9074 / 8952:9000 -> 1.08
